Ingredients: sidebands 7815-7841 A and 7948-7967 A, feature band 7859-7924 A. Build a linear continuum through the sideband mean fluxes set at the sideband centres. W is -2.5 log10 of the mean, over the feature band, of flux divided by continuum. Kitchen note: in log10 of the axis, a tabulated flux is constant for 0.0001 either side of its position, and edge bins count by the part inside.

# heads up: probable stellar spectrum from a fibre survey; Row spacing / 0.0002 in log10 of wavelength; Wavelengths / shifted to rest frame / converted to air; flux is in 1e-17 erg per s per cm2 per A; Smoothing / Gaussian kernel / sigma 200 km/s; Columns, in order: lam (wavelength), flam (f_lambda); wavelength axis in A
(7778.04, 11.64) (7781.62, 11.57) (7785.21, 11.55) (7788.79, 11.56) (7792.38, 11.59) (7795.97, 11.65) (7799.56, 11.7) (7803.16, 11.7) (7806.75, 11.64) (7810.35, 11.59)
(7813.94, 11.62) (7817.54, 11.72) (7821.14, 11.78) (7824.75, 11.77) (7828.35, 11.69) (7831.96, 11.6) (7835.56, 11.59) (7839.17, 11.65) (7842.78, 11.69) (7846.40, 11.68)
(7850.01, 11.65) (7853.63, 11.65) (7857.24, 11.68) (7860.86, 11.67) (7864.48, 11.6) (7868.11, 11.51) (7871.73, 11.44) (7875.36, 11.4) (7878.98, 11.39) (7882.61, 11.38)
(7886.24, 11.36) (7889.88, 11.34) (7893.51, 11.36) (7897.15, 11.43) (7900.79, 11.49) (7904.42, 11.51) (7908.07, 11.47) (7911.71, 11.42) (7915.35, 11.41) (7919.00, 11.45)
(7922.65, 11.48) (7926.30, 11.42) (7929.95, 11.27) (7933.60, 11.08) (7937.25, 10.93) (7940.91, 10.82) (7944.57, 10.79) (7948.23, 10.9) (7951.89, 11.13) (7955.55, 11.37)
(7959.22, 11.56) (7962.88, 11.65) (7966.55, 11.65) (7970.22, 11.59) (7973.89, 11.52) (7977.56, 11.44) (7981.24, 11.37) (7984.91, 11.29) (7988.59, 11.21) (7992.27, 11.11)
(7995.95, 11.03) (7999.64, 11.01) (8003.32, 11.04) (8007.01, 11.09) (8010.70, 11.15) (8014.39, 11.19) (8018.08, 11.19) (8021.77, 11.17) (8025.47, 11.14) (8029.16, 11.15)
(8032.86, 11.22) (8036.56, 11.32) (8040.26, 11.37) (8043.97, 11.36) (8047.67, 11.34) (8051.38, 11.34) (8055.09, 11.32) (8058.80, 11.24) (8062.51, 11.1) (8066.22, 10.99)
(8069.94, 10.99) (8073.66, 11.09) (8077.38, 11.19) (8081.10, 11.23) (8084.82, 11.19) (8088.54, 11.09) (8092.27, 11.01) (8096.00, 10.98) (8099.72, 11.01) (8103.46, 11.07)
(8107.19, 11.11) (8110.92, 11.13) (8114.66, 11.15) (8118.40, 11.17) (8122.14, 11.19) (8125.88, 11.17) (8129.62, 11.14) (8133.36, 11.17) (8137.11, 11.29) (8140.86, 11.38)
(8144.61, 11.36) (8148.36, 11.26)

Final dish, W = 0.01 mag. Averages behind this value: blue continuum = 11.7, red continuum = 11.4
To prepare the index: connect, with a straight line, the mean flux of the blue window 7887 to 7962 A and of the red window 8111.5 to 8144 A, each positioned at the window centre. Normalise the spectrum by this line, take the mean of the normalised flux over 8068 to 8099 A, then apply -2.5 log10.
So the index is 0.013 mag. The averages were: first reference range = 11.3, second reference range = 11.2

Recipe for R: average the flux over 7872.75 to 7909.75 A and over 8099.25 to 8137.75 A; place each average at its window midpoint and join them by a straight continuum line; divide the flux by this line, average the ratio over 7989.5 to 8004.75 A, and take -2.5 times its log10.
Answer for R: 0.02 mag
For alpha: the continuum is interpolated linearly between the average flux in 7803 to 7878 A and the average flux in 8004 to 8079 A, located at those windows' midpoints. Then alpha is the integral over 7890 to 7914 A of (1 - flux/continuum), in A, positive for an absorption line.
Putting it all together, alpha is 0.1 A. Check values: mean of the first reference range 11.6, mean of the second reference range 11.2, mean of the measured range 11.4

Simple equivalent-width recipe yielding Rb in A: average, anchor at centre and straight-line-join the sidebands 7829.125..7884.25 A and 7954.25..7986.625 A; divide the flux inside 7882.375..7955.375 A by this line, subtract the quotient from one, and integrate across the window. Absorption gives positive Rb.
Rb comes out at 1.7 A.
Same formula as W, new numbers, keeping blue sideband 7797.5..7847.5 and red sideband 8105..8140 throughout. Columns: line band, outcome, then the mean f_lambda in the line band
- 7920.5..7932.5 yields 0.012 mag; 11.4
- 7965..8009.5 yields 0.012 mag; 11.3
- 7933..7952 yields 0.054 mag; 10.9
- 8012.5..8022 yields 0.015 mag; 11.2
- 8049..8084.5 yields 0.010 mag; 11.2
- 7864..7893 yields 0.015 mag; 11.4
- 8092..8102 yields 0.021 mag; 11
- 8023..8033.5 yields 0.016 mag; 11.2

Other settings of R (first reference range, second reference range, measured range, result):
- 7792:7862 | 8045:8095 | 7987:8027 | 0.02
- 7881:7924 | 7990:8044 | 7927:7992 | 0.00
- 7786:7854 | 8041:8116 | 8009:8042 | 0.00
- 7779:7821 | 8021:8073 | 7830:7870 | -0.01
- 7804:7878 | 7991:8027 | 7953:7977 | -0.03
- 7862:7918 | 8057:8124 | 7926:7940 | 0.02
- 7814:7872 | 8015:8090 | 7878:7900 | 0.02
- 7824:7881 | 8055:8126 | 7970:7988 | -0.01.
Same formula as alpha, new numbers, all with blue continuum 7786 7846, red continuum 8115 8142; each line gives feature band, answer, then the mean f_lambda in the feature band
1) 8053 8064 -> 0.1 A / 11.2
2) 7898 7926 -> 0.1 A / 11.5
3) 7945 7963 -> 0.3 A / 11.3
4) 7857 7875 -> 0.0 A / 11.6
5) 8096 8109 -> 0.2 A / 11.1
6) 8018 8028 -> 0.2 A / 11.2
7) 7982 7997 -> 0.3 A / 11.2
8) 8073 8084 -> 0.1 A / 11.2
